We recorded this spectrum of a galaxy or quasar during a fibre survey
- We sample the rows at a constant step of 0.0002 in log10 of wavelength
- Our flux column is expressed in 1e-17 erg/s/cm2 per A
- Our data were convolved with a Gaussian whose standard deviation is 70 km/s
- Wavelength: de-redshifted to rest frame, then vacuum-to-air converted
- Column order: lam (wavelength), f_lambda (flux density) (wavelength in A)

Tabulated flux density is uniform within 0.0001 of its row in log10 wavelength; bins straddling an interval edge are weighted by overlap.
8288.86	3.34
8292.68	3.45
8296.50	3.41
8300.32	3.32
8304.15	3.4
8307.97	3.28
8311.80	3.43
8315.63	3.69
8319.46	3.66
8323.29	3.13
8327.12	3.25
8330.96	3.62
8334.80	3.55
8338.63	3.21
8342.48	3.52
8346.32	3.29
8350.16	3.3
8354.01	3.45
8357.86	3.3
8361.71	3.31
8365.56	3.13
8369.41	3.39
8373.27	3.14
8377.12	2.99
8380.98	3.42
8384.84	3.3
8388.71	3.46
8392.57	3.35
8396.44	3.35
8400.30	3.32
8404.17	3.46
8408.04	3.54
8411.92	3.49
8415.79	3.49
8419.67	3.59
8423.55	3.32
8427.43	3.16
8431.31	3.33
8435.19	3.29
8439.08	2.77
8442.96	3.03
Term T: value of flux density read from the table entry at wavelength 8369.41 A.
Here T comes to 3.39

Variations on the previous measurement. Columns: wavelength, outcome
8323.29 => 3.13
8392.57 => 3.35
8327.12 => 3.25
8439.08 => 2.77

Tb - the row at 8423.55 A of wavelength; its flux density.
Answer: 3.32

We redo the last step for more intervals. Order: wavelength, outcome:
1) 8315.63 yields 3.69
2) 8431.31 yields 3.33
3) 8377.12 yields 2.99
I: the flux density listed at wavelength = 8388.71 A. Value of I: 3.46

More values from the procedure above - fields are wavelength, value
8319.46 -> 3.66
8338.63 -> 3.21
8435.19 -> 3.29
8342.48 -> 3.52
